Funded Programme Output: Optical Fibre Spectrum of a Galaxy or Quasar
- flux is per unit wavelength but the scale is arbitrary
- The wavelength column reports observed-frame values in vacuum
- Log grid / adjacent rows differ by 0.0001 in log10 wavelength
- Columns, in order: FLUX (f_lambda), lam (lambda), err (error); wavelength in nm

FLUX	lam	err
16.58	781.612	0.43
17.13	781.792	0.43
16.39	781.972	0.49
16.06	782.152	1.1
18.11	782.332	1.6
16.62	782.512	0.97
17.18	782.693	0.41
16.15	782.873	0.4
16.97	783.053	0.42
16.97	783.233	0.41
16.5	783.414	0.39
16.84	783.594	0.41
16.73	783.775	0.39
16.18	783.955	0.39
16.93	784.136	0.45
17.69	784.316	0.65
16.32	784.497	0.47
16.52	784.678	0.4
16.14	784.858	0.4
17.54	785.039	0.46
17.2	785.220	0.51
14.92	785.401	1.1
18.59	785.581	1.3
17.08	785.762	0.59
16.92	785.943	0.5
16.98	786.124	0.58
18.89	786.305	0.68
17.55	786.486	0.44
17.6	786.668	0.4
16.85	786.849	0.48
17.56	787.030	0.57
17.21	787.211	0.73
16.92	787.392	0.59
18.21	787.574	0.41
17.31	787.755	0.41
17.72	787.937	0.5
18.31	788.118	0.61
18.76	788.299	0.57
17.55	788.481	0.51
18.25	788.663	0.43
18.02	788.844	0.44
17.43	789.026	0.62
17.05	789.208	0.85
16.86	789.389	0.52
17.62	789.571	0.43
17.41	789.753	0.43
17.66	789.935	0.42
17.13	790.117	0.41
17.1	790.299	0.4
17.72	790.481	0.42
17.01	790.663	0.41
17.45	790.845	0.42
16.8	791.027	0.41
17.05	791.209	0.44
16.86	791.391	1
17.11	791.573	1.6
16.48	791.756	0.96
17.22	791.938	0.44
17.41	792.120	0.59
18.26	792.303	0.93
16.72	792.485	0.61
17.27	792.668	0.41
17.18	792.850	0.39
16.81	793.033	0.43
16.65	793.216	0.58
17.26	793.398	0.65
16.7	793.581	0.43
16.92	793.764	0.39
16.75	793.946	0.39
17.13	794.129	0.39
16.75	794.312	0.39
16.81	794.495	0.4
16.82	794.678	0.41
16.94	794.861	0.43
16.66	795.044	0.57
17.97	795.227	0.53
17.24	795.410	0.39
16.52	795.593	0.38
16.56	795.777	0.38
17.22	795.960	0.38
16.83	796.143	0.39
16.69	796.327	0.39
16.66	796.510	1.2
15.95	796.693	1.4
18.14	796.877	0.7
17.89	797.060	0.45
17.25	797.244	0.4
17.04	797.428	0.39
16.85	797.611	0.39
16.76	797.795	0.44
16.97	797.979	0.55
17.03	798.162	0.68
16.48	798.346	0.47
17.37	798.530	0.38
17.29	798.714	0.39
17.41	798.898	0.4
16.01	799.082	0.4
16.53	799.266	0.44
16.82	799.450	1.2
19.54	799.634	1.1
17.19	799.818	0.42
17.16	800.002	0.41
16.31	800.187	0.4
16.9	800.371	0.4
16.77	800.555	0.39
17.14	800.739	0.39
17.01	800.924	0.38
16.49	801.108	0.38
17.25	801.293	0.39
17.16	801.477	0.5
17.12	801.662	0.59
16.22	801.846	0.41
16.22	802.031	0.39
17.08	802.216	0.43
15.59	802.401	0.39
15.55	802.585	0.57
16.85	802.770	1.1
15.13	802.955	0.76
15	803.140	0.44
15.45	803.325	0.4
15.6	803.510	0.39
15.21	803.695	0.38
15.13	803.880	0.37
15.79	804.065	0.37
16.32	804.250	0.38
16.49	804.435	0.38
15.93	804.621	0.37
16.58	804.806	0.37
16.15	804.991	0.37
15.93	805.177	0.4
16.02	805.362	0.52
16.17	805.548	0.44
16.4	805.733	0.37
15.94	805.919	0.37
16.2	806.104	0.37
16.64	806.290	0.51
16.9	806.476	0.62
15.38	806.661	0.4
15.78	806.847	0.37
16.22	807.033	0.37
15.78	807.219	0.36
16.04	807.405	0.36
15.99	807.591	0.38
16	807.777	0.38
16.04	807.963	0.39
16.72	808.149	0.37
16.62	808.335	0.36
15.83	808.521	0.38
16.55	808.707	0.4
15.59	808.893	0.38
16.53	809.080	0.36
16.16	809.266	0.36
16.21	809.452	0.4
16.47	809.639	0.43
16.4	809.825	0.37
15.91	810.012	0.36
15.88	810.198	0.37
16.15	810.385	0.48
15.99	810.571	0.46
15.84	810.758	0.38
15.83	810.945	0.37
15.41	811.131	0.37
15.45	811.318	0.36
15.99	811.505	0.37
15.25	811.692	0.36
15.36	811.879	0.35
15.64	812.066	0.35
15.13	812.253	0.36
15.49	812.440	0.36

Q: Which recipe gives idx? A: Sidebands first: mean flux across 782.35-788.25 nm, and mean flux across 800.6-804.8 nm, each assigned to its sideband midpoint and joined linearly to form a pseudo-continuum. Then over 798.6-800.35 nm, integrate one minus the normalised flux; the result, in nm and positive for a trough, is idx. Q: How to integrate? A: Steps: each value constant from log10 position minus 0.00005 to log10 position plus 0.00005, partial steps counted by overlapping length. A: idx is -0.08 nm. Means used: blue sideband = 17.1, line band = 17.1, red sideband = 16.2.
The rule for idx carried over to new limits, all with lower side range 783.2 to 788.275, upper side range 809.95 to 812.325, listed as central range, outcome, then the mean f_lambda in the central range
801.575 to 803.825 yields 0.039 nm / 15.9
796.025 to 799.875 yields -0.146 nm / 17.1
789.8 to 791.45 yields -0.032 nm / 17.2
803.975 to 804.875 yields -0.008 nm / 16.2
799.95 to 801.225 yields -0.041 nm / 16.8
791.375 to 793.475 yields -0.041 nm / 17.1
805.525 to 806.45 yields -0.020 nm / 16.3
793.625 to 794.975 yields -0.016 nm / 16.9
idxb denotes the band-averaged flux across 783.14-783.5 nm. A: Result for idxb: 16.7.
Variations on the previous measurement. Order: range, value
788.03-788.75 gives 18.2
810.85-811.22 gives 15.6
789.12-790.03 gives 17.3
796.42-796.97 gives 16.9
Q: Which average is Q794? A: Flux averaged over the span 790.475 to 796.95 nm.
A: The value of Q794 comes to 17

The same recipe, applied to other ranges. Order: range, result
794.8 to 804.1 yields 16.7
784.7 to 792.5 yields 17.4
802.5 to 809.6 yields 16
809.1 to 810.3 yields 16.2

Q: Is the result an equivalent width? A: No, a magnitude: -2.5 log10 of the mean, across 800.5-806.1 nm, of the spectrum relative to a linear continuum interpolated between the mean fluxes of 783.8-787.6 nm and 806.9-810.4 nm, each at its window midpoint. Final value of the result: 0.01 mag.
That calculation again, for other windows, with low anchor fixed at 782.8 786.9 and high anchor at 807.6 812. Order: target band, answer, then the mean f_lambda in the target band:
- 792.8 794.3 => -0.02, 16.9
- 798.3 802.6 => -0.03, 16.9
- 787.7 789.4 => -0.06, 17.8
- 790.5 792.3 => -0.03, 17.1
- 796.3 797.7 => -0.04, 17.1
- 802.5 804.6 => 0.04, 15.7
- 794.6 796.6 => -0.02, 16.9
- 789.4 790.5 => -0.04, 17.4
